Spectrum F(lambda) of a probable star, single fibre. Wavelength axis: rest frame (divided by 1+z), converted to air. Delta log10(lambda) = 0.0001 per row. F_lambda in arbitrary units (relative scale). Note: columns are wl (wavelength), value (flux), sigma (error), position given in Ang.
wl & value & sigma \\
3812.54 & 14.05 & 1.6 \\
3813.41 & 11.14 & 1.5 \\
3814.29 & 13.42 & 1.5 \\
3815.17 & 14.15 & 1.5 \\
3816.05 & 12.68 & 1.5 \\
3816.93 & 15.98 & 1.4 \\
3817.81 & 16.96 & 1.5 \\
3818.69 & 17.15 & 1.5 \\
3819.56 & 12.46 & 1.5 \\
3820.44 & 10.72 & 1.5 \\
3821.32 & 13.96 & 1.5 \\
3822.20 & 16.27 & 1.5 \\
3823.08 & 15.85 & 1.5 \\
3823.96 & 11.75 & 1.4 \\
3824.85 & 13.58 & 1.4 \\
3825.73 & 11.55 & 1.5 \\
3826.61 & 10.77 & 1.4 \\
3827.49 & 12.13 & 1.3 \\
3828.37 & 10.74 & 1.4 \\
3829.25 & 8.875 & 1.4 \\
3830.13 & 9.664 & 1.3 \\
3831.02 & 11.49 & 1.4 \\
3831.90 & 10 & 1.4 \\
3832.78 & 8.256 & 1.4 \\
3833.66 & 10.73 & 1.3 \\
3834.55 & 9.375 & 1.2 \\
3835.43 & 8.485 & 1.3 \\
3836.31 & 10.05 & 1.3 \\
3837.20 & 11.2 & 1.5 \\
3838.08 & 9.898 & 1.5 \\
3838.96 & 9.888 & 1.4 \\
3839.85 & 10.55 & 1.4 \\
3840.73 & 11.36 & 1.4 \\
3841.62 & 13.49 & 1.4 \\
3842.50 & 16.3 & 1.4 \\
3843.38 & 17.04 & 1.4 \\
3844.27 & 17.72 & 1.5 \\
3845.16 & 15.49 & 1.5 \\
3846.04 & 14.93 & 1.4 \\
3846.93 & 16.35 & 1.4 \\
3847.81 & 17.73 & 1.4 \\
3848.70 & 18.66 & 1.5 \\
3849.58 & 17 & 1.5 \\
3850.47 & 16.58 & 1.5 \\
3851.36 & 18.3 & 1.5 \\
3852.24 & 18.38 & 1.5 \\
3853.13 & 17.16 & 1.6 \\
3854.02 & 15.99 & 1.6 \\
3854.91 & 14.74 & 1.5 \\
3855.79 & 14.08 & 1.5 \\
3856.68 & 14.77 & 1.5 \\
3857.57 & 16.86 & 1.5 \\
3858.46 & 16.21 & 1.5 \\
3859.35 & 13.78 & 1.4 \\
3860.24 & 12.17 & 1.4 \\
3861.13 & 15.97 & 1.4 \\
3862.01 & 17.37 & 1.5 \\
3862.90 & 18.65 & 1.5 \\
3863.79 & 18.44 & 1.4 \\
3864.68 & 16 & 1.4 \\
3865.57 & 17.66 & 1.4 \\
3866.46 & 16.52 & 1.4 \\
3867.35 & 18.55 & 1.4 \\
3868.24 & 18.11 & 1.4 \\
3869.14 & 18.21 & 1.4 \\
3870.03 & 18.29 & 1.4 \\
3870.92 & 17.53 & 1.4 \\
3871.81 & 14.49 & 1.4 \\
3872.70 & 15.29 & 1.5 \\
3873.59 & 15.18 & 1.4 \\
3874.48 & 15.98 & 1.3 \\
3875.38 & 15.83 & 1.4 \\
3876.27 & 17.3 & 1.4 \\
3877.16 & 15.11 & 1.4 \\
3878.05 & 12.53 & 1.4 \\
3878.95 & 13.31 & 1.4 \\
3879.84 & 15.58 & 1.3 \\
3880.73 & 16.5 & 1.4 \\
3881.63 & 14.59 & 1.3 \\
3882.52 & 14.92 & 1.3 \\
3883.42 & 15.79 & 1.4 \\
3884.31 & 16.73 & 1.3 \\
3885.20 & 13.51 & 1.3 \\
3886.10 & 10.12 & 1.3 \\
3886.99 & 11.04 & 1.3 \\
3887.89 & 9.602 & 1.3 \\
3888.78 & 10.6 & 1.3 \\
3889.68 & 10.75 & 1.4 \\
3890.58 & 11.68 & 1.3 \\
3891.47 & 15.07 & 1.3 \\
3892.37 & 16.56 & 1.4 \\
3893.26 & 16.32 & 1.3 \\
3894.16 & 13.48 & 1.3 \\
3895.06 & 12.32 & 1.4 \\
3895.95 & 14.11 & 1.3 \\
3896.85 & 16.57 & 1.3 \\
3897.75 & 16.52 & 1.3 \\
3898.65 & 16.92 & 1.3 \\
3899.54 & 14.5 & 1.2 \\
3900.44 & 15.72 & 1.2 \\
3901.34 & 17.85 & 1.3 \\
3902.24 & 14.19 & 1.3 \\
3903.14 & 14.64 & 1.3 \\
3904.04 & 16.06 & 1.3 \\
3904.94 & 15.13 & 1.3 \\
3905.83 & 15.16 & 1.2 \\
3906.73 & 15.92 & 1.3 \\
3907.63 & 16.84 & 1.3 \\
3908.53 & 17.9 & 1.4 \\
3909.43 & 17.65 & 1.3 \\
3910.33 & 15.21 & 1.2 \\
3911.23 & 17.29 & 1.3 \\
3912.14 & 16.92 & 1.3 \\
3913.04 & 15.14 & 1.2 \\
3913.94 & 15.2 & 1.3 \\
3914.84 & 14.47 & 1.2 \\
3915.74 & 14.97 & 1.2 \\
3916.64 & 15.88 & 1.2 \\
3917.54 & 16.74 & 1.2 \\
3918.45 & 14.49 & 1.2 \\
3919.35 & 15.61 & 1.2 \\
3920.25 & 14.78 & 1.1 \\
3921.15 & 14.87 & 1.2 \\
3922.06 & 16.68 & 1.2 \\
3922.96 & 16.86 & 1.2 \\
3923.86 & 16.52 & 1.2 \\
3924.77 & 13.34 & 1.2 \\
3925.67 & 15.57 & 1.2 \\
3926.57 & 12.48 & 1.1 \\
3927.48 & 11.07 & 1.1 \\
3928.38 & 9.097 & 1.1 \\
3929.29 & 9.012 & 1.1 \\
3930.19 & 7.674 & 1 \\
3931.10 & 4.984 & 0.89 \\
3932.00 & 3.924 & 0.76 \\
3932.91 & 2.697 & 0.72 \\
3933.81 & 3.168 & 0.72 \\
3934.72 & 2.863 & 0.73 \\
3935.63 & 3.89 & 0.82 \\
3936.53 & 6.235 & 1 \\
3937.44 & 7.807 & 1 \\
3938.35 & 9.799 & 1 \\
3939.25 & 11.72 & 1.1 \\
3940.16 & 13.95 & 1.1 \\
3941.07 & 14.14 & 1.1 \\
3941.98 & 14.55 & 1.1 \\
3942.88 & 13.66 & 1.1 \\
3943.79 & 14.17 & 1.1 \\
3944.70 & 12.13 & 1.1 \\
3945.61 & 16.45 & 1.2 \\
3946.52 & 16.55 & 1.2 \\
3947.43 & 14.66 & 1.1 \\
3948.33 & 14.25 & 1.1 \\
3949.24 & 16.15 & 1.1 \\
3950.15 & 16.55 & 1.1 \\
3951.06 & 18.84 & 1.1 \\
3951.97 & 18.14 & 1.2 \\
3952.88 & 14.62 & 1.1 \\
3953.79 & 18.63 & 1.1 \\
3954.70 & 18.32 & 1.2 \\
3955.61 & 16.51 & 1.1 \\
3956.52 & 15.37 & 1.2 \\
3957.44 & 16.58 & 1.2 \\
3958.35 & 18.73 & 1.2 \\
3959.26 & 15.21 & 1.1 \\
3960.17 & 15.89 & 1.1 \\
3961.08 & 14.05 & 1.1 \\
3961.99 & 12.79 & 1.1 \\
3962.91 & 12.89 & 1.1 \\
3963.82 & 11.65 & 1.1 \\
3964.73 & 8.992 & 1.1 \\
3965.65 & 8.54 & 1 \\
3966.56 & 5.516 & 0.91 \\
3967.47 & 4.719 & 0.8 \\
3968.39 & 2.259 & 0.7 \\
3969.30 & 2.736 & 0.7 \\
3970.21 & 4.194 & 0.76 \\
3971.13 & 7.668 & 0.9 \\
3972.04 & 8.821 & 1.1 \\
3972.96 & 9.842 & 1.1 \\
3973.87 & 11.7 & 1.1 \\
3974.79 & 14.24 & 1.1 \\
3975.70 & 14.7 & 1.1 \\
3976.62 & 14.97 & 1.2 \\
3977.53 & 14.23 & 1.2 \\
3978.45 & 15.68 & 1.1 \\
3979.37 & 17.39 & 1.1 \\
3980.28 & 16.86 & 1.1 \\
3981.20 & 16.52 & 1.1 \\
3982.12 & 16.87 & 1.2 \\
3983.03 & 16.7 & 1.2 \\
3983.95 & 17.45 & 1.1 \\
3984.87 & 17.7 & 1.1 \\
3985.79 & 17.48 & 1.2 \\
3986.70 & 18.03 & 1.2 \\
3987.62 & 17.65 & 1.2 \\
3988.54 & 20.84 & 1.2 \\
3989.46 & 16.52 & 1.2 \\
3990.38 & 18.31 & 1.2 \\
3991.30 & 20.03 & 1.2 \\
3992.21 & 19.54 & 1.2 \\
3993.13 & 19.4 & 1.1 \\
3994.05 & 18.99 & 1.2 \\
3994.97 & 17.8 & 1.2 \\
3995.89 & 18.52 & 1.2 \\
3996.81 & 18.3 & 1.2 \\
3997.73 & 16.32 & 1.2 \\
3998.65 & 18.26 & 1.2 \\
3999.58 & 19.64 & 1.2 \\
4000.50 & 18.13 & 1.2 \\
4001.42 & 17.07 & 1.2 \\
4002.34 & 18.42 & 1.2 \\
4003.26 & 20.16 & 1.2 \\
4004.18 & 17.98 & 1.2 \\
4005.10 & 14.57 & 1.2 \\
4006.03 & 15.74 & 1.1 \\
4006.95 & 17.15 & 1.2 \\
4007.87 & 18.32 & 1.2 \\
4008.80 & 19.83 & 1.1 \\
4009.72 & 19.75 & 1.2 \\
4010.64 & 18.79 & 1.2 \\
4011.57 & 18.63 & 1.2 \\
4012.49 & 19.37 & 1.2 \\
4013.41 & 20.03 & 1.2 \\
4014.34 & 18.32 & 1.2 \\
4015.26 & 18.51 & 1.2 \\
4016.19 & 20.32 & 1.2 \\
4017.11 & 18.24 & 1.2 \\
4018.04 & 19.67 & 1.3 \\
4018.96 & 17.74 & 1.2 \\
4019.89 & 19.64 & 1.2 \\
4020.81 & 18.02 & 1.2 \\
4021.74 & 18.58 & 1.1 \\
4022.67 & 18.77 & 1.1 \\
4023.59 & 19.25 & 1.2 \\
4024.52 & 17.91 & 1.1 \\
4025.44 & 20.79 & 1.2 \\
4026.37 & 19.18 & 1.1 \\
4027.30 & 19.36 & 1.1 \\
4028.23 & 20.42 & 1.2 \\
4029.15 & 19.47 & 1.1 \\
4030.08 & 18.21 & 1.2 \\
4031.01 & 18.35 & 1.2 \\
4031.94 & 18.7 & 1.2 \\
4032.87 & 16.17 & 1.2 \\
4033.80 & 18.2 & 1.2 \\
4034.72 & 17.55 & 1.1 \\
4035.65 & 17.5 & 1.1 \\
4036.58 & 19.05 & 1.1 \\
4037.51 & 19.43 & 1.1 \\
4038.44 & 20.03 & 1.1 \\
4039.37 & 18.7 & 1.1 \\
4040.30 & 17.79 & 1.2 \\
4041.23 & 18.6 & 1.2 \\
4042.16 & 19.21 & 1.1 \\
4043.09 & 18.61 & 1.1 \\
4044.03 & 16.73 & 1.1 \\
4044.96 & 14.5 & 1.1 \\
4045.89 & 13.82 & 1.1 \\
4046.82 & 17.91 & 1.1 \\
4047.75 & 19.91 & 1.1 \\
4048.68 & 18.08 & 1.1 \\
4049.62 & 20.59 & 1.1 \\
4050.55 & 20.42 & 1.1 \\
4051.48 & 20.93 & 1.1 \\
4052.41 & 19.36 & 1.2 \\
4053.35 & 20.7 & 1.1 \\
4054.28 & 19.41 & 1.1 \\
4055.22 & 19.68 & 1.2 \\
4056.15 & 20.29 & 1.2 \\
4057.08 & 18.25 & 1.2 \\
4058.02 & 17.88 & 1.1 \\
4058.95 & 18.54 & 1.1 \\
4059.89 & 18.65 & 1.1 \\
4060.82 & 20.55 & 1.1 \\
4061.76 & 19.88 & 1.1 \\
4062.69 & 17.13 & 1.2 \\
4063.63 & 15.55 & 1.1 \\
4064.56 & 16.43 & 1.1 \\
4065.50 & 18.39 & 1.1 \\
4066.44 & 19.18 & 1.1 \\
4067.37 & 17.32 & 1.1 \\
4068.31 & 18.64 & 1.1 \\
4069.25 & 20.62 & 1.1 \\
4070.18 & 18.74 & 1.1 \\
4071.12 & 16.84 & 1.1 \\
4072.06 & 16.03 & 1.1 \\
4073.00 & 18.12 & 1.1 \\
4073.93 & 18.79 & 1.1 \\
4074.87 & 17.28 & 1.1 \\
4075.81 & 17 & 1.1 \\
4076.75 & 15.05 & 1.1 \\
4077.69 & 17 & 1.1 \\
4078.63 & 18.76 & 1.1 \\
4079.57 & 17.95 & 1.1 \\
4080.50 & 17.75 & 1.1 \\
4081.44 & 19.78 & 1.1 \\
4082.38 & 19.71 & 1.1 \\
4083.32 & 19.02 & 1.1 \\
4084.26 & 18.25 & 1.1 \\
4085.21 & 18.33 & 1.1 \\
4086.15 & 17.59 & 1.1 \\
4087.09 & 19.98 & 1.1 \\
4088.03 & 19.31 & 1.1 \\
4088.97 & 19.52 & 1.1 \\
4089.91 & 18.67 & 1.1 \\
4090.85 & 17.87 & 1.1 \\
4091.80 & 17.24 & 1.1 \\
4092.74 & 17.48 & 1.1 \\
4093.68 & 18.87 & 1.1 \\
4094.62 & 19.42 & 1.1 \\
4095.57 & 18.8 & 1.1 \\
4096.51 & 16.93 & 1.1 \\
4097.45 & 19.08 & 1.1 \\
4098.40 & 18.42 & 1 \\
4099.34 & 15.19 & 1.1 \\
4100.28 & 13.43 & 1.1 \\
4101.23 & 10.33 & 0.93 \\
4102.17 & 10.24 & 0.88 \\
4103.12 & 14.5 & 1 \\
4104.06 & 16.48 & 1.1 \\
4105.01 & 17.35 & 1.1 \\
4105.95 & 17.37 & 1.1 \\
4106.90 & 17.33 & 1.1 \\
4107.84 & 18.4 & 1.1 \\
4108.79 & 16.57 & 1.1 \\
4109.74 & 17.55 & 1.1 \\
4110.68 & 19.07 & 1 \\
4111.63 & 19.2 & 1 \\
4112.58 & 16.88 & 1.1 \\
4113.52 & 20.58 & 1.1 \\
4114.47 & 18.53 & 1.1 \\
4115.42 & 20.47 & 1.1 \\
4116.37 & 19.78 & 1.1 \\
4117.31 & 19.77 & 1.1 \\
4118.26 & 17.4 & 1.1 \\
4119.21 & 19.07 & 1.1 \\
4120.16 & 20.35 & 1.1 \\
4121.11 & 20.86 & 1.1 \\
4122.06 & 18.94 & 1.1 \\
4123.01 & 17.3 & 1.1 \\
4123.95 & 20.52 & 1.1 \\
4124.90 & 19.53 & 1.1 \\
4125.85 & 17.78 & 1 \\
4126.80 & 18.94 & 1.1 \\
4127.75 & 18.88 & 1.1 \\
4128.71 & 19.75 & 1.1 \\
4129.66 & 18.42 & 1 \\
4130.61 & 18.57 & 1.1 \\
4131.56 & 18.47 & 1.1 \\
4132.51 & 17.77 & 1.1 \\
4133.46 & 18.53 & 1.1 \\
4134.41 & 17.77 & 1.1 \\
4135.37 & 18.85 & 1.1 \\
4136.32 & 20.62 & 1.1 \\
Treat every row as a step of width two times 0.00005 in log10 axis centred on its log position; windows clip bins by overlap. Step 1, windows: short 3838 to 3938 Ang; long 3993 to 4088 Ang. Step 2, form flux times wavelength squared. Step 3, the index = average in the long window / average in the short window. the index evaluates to 1.39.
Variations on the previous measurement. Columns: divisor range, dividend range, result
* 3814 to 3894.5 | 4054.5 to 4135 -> 1.43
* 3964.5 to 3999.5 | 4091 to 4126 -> 1.31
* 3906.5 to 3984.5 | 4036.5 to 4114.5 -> 1.47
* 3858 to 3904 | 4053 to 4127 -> 1.32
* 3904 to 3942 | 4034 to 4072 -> 1.57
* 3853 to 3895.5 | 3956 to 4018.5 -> 1.10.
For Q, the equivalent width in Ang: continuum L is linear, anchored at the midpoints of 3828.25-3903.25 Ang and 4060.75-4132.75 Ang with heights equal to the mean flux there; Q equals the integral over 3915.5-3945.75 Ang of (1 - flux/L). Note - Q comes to 7.95 Ang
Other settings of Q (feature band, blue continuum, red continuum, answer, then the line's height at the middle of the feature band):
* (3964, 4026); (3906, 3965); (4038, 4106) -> -2.39 Ang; 15.5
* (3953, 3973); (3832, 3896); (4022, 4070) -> 6.37 Ang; 16.8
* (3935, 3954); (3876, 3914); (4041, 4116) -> 2.67 Ang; 15.7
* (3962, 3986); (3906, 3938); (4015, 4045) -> 5.59 Ang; 15.4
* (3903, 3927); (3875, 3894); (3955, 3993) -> -2.96 Ang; 13.9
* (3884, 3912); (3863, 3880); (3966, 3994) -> 1.86 Ang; 15.8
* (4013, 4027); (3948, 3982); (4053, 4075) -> -2.53 Ang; 16.1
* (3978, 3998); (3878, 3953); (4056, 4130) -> -3.18 Ang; 15.4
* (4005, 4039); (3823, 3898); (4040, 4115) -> -3.31 Ang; 17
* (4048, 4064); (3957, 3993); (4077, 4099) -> -1.95 Ang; 17.1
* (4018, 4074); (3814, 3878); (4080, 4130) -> -4.19 Ang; 17.3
